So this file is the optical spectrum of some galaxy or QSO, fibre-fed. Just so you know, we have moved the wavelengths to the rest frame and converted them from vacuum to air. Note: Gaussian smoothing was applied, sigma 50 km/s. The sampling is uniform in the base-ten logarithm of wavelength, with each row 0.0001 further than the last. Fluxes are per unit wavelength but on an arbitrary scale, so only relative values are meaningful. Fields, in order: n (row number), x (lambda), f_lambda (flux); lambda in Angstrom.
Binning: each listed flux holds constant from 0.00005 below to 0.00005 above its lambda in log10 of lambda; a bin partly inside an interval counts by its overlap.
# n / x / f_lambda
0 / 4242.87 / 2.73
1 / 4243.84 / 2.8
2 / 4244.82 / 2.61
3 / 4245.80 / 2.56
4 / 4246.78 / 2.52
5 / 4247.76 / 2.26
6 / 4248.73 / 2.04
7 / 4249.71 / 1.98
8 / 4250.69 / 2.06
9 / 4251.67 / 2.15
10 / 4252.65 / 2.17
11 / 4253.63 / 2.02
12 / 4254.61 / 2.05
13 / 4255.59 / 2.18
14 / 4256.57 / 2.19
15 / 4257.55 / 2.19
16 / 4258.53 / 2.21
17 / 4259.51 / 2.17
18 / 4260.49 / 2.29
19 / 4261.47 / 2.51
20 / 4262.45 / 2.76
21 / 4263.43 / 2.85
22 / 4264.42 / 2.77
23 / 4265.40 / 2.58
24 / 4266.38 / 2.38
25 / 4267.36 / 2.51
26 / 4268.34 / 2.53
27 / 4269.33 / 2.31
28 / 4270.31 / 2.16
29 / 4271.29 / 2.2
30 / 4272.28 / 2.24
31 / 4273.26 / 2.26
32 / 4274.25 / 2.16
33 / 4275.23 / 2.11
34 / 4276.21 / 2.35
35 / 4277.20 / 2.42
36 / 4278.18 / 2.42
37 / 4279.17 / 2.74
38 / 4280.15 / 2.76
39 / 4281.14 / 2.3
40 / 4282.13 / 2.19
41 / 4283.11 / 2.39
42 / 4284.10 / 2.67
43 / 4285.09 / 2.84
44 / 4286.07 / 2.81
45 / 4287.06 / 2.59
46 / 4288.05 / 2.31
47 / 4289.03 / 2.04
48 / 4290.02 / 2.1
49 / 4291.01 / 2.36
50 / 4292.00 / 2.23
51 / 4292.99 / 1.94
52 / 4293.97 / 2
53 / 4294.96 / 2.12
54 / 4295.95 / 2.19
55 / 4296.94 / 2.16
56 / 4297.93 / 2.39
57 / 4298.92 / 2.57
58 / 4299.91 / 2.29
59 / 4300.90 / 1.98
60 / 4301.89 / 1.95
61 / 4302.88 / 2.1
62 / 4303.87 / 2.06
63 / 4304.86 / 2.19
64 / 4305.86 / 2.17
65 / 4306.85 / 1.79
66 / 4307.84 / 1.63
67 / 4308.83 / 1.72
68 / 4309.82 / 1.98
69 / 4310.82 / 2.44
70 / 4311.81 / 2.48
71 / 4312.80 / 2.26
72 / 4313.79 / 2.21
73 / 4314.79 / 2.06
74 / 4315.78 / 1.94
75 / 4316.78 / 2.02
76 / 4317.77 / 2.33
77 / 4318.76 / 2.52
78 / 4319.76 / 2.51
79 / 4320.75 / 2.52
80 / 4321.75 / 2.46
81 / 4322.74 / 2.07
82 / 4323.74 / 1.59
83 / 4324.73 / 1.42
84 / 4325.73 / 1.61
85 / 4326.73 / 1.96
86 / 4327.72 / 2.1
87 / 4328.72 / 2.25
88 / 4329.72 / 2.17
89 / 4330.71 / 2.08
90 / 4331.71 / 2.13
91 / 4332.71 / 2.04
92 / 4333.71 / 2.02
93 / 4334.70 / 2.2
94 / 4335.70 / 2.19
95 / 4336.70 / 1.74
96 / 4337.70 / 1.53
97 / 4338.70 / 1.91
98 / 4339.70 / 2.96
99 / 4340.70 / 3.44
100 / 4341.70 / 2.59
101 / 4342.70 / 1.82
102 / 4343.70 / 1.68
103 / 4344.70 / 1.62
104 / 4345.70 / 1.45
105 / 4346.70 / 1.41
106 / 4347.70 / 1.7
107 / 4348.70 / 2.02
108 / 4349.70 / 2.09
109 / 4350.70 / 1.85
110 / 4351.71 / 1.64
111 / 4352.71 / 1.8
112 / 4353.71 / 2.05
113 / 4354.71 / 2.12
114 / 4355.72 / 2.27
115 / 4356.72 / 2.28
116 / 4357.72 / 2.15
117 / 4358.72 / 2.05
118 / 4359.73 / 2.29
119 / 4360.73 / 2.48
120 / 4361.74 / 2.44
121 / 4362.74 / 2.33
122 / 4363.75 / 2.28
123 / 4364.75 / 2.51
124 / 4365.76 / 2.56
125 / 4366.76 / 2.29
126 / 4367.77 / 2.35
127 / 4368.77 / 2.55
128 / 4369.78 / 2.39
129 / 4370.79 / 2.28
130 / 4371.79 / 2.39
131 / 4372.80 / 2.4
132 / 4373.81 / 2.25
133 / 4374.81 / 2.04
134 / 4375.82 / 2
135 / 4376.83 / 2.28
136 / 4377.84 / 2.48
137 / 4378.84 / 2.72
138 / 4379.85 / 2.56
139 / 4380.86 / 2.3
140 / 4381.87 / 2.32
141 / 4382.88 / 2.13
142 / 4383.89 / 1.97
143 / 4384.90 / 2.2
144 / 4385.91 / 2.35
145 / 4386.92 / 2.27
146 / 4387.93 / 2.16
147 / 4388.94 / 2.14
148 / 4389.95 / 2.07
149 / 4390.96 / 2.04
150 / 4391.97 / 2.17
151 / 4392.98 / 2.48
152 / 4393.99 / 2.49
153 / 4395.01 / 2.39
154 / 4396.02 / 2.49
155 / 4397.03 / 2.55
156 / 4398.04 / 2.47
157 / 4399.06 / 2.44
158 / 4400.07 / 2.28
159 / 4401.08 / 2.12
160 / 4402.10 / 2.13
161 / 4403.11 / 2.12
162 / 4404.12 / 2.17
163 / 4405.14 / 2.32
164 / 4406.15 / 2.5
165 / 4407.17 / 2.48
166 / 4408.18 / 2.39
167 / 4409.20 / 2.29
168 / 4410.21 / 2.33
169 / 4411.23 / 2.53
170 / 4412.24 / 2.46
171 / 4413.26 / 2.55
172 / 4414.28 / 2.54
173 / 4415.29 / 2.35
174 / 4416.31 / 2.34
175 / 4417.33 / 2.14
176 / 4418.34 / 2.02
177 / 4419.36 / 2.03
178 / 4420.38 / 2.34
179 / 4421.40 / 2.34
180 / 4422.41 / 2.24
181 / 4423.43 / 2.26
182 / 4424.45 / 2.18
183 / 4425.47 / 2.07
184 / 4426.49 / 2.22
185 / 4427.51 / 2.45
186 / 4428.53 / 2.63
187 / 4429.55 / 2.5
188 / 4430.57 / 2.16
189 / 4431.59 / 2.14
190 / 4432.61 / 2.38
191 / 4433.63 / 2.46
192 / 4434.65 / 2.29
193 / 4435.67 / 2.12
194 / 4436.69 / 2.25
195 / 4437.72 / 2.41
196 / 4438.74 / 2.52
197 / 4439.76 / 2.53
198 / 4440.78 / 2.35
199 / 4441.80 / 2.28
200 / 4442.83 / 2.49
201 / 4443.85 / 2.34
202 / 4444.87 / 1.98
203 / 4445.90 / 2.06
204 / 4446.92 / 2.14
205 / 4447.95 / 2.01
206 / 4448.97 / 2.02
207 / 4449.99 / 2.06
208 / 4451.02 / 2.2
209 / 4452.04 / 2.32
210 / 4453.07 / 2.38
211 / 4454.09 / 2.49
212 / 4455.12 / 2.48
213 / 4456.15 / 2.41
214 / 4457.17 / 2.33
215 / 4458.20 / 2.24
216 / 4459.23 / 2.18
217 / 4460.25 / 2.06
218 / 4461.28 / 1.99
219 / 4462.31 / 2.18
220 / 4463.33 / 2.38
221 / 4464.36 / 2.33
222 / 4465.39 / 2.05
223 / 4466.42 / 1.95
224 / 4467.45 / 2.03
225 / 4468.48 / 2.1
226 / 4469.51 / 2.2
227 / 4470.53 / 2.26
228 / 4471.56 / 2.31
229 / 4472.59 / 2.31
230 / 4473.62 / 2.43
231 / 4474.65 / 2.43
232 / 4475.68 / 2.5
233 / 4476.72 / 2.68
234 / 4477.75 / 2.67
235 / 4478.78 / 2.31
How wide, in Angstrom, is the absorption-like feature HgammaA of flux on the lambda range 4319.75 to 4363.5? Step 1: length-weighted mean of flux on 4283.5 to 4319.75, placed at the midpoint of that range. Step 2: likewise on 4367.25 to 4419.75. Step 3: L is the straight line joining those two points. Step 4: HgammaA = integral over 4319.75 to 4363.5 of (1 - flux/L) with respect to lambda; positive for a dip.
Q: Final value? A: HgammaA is 3.7 Angstrom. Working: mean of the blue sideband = 2.21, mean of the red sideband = 2.31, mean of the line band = 2.07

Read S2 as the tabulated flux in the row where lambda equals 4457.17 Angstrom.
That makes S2 2.33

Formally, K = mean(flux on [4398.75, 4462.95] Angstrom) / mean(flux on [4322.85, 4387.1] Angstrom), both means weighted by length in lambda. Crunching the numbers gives 1.07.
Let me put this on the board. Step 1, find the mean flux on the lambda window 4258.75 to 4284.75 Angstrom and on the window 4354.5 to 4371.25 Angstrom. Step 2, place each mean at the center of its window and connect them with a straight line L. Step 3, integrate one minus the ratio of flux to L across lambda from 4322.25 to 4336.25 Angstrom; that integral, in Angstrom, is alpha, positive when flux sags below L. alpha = 2.2 Angstrom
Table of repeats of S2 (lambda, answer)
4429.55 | 2.5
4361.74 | 2.44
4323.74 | 1.59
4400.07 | 2.28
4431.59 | 2.14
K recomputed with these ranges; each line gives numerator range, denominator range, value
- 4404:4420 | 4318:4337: 1.12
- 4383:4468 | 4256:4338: 1.02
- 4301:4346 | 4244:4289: 0.88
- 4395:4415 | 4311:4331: 1.11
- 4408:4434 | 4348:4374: 1.04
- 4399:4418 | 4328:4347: 1.13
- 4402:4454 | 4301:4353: 1.12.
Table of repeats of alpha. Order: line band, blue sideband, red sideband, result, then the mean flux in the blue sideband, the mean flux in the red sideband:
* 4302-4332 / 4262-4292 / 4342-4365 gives 1.7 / 2.43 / 2.01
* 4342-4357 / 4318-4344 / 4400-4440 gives 2.2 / 2.14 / 2.31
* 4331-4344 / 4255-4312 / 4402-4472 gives 0.6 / 2.3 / 2.27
